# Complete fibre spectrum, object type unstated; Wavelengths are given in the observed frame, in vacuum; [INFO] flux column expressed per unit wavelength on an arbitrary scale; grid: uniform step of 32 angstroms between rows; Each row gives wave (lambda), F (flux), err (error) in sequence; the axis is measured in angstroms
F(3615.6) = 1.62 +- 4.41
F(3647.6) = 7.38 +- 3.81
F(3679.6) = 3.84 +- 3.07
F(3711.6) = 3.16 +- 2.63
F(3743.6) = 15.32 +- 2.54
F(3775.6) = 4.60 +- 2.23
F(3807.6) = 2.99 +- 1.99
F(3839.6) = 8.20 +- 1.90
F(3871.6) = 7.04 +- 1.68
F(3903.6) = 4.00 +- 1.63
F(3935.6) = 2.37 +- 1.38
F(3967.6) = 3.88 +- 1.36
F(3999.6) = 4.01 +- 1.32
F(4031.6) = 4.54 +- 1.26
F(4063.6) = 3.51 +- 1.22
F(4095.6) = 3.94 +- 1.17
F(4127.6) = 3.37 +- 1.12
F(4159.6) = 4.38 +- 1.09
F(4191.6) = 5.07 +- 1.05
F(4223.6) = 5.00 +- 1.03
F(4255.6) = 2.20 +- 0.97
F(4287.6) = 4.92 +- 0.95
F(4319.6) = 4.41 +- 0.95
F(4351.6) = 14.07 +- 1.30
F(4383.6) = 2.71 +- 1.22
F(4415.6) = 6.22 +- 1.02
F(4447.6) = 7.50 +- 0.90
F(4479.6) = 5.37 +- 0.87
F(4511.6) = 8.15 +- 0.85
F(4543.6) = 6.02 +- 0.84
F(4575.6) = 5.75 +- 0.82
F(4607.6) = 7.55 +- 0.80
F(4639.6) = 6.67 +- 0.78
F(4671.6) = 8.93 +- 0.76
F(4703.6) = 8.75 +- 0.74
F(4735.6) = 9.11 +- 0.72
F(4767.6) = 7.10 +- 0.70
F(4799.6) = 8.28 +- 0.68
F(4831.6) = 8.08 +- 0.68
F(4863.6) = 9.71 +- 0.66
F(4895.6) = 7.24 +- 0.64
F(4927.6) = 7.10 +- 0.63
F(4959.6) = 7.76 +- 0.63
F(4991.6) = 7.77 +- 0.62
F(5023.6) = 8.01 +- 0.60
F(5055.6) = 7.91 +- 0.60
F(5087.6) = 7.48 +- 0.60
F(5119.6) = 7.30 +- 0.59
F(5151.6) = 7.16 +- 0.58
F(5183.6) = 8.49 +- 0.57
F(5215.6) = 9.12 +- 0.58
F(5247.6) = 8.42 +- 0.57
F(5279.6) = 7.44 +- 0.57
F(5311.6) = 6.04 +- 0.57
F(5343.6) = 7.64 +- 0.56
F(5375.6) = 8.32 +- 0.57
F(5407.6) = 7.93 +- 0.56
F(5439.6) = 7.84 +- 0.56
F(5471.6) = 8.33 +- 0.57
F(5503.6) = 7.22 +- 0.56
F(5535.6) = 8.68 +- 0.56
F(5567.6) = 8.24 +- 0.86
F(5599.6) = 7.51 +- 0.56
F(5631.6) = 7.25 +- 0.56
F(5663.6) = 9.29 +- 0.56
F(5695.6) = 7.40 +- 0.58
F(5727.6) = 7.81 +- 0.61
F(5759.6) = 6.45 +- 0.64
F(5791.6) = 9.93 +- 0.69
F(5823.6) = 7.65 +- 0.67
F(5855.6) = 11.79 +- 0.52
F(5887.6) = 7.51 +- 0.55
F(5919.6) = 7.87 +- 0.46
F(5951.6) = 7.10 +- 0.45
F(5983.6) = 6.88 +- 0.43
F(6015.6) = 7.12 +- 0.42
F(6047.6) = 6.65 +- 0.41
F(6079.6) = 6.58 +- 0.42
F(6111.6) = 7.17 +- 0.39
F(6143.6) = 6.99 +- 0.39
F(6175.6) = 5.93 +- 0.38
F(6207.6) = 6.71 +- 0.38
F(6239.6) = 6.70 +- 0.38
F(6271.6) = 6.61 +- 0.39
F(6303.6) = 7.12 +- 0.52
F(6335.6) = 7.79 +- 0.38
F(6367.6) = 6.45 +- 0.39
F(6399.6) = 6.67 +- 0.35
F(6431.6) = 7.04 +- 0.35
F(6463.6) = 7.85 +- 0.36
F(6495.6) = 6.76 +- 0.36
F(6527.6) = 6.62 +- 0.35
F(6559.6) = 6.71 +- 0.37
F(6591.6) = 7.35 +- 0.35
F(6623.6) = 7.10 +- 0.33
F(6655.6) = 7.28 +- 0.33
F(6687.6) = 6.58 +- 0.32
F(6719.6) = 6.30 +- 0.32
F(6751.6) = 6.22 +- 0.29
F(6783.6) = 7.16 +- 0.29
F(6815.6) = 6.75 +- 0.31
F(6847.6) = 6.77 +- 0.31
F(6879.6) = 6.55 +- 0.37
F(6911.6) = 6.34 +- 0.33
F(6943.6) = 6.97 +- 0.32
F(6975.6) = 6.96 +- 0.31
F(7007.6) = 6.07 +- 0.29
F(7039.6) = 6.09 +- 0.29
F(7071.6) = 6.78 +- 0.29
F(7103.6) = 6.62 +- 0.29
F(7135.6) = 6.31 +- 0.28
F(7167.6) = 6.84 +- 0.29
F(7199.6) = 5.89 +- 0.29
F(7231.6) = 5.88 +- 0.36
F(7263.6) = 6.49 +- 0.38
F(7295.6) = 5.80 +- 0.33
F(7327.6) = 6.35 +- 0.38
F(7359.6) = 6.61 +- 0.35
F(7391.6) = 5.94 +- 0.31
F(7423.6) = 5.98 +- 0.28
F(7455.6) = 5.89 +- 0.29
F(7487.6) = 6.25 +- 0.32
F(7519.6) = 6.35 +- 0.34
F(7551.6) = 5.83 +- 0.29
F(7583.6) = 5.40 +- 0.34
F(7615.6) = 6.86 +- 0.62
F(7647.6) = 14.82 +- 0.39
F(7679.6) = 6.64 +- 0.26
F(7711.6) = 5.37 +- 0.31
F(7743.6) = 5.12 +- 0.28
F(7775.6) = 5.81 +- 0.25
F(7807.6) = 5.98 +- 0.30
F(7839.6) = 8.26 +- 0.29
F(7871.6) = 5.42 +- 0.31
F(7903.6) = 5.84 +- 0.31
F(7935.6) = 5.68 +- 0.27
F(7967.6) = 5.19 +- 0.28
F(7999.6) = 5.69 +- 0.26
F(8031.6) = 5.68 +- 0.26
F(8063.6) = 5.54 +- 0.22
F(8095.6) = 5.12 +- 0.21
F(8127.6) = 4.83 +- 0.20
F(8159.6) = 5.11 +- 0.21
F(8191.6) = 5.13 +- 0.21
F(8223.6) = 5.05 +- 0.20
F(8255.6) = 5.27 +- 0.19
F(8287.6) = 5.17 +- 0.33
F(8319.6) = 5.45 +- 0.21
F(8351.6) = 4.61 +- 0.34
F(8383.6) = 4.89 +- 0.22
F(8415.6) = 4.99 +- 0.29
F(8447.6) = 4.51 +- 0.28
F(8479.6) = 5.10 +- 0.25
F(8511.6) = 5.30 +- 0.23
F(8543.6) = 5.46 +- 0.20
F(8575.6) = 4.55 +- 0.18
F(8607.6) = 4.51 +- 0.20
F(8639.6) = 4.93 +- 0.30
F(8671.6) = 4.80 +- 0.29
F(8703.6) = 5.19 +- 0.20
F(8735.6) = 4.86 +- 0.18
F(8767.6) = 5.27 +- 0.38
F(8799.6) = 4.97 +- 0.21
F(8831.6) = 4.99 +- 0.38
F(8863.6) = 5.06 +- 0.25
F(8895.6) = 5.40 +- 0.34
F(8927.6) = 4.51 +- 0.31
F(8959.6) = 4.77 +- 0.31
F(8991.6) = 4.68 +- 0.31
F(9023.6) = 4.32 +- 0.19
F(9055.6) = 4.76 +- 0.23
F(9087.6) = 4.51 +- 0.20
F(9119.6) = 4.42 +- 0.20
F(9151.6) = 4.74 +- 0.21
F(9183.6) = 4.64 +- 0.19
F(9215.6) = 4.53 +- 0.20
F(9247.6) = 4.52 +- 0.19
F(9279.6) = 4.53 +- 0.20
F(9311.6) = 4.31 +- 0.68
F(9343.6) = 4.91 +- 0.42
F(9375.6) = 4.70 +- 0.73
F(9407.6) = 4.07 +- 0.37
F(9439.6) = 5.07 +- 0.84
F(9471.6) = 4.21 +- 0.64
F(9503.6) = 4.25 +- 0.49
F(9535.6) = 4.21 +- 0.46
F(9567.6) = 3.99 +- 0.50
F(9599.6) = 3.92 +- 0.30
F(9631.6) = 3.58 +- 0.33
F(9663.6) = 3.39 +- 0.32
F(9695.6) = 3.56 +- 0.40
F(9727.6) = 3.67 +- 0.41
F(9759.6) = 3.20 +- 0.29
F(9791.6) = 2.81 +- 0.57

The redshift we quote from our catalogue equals 0.167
